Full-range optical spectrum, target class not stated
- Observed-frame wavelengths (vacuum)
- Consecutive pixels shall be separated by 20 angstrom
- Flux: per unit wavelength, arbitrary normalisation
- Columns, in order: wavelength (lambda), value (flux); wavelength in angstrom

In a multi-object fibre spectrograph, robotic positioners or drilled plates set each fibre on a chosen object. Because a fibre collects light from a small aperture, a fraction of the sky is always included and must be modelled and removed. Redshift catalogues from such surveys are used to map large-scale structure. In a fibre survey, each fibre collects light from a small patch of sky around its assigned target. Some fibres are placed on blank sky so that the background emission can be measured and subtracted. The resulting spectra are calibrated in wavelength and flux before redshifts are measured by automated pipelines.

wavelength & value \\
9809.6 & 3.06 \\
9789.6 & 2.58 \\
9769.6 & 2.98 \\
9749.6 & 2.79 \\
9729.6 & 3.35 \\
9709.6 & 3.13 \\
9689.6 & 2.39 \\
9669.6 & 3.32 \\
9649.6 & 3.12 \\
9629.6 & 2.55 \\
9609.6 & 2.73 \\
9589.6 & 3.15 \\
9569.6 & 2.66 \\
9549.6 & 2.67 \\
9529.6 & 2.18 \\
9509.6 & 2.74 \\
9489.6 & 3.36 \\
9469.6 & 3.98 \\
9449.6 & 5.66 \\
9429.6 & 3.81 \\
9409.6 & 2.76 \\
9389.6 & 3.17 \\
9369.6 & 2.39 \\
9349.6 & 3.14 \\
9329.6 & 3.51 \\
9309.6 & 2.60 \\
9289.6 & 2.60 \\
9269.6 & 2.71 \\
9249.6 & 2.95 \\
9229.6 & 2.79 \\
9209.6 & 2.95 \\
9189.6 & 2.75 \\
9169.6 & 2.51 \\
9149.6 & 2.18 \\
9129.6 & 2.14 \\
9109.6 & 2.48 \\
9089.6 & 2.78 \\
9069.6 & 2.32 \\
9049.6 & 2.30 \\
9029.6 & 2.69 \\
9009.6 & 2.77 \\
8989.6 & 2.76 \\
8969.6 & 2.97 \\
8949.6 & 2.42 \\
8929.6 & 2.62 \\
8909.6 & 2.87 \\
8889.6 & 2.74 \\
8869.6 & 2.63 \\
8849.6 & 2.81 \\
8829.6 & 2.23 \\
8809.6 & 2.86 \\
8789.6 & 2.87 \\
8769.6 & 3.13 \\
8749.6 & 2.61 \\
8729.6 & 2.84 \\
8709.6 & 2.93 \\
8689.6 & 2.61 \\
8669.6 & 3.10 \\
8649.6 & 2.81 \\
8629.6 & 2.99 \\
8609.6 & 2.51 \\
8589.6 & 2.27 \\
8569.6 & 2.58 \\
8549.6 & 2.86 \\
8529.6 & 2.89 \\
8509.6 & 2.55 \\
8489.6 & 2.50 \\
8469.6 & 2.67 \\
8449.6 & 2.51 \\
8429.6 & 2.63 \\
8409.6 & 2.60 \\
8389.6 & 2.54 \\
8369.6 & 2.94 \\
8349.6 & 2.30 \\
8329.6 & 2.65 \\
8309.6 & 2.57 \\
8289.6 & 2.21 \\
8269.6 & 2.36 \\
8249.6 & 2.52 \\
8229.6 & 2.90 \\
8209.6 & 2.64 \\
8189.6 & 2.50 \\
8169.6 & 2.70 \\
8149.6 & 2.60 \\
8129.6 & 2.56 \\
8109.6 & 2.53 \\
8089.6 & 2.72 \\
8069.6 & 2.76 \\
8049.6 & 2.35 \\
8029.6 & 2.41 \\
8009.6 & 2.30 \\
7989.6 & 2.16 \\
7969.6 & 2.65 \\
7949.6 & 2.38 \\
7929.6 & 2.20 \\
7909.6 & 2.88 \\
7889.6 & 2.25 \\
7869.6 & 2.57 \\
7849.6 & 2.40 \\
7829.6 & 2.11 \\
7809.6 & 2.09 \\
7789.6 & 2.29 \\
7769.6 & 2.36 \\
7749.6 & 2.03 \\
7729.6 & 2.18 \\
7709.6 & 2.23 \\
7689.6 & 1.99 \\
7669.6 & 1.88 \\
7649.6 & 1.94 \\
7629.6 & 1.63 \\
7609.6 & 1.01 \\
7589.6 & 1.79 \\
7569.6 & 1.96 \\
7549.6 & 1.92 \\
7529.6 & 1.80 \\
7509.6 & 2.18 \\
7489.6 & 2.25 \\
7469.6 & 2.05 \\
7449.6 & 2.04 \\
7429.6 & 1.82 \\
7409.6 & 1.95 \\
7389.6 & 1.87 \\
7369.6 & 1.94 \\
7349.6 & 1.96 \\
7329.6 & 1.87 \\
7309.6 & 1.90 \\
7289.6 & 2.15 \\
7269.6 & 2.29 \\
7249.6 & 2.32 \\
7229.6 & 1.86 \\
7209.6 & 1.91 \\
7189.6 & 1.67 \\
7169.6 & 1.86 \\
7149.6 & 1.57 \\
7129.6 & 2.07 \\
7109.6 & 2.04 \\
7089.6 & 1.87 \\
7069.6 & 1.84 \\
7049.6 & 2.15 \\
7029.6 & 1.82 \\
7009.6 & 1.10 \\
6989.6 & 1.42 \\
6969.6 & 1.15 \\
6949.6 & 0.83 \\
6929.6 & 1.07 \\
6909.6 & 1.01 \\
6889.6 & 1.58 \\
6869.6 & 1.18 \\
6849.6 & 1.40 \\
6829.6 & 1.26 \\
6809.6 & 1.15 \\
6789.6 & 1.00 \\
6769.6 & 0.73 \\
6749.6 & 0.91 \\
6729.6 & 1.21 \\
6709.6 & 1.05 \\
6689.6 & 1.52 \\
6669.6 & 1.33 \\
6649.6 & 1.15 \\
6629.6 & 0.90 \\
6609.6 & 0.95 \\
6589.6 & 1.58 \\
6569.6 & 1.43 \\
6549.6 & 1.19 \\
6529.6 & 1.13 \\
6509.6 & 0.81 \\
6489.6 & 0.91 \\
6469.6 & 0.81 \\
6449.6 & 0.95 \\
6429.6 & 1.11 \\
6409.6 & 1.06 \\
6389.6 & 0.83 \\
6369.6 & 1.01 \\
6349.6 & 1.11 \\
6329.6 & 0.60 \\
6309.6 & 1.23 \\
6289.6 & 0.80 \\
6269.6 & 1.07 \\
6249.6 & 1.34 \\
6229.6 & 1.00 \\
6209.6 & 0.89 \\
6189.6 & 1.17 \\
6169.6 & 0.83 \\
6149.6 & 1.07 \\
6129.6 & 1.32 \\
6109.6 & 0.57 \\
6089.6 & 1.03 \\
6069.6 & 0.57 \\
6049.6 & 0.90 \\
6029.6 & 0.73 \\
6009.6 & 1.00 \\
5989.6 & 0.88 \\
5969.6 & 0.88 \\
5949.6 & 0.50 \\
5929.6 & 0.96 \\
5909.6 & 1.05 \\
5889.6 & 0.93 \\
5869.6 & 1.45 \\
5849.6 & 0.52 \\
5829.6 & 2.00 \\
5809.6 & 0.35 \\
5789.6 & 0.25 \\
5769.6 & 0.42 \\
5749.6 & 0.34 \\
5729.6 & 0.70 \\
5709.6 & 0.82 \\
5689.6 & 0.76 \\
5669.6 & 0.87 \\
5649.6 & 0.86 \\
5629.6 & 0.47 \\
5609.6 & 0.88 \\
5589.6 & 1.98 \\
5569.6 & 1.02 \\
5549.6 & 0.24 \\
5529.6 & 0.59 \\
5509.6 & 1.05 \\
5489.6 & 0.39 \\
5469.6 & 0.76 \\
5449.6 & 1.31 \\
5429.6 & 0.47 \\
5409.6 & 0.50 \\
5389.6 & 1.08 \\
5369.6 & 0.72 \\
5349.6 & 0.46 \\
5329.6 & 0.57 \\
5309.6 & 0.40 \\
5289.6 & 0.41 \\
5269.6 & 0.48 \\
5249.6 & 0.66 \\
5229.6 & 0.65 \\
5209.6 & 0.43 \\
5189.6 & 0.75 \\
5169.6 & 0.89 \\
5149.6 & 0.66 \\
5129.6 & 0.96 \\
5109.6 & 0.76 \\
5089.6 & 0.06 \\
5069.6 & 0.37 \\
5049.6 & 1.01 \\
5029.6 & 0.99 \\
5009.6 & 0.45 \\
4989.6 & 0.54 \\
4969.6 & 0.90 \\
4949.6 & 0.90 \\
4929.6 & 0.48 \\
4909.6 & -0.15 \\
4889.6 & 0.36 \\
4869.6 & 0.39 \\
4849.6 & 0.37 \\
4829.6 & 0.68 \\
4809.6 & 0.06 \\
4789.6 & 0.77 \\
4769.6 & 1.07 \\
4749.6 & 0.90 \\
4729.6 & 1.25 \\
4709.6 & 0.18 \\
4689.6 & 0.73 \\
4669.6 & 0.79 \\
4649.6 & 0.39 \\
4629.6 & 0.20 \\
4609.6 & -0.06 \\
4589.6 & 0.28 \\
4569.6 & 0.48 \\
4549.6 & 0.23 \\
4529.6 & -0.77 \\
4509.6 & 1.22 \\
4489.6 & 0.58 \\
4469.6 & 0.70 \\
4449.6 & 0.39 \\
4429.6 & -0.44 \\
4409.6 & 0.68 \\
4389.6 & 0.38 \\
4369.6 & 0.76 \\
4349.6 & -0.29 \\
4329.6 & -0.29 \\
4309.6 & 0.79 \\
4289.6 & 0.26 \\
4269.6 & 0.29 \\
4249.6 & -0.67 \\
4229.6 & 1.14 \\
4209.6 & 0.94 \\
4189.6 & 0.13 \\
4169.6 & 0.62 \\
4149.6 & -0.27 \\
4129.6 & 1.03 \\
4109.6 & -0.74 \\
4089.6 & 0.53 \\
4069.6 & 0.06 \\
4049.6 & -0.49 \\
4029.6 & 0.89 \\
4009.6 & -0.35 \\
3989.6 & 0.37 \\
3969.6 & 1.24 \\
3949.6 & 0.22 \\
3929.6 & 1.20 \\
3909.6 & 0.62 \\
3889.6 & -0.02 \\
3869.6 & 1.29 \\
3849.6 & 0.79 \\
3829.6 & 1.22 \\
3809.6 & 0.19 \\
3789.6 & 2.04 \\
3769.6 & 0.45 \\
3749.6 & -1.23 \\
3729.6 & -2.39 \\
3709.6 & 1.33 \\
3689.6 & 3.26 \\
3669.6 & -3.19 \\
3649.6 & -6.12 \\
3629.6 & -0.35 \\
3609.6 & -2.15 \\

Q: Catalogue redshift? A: 0.77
